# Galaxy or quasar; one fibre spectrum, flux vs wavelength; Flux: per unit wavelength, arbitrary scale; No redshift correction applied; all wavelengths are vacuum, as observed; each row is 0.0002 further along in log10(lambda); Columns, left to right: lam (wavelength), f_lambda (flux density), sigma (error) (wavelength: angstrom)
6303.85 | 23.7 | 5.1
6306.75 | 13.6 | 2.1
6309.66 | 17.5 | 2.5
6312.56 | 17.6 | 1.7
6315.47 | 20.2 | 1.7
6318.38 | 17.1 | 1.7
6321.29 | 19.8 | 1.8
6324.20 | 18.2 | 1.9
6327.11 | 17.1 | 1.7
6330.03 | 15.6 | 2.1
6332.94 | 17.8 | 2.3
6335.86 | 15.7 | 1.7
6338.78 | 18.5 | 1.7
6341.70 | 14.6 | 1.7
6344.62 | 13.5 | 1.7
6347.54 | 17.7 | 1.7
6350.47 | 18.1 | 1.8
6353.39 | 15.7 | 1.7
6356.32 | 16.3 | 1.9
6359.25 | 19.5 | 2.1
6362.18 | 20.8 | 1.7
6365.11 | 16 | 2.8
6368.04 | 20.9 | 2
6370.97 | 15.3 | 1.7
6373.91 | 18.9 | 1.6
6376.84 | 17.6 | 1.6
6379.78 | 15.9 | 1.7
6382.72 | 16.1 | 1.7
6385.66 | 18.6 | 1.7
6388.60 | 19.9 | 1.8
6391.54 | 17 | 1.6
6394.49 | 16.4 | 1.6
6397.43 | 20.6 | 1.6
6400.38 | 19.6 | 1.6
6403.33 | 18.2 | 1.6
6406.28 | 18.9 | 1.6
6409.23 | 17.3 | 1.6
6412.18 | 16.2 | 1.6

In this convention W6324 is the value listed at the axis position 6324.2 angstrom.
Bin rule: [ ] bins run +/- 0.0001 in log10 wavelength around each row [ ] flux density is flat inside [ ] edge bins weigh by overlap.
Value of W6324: 18.2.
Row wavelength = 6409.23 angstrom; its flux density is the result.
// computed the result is 17.3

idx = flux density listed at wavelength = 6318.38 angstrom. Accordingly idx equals 17.1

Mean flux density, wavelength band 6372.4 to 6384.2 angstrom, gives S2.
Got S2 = 17.1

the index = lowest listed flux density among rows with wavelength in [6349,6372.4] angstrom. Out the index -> 15.3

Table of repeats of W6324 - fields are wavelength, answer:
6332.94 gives 17.8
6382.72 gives 16.1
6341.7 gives 14.6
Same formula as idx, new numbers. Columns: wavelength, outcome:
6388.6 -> 19.9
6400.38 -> 19.6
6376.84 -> 17.6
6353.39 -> 15.7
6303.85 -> 23.7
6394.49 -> 16.4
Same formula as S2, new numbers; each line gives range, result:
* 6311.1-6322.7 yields 18.7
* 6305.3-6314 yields 16.2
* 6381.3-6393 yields 17.9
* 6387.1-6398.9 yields 18.5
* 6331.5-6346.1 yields 16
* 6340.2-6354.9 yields 15.9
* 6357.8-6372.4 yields 18.5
